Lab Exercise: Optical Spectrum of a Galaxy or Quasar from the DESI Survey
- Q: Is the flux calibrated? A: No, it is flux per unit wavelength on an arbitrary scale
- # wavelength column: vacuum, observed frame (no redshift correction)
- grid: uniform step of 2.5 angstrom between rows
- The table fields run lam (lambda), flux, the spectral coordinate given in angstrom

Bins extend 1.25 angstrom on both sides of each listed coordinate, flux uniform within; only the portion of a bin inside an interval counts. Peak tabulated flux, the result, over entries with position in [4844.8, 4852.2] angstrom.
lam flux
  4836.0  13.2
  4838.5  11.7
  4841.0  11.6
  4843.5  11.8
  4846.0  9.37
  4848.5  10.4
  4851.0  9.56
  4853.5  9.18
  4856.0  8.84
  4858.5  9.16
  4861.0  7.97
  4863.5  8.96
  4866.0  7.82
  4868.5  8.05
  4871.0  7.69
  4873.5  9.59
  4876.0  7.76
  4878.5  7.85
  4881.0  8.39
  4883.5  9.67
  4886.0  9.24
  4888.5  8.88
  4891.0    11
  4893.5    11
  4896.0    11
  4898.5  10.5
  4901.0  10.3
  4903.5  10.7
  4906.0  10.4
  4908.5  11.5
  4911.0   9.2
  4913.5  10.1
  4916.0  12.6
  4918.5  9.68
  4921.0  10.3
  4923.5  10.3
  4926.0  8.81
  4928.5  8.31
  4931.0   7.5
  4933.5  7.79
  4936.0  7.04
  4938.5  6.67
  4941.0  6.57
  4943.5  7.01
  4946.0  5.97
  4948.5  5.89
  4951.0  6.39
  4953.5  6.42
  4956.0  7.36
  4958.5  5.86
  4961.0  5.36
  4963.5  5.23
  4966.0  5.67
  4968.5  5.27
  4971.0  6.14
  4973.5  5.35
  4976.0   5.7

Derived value 10.4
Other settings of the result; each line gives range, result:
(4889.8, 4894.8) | 11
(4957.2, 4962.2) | 5.86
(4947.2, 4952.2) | 6.39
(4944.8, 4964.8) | 7.36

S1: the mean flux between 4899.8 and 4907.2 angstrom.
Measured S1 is 10.5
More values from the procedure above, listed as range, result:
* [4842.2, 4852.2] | 10.3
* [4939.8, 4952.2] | 6.37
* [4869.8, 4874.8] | 8.64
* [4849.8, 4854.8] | 9.36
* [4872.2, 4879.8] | 8.4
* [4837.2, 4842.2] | 11.7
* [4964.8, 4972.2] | 5.69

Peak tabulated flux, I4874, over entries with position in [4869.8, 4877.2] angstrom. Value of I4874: 9.59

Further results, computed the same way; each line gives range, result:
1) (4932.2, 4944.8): 7.79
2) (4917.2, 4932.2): 10.3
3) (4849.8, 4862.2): 9.56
